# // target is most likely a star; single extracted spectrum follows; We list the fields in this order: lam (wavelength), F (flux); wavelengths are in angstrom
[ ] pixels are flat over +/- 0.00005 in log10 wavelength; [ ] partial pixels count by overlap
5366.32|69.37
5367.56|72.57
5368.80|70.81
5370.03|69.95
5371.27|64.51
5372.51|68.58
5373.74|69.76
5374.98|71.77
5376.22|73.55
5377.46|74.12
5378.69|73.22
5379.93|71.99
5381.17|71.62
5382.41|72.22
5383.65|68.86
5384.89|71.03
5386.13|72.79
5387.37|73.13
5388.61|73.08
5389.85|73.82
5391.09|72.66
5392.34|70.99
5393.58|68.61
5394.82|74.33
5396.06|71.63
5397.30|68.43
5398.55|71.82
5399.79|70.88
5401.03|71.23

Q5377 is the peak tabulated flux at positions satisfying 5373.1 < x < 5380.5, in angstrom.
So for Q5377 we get 74.12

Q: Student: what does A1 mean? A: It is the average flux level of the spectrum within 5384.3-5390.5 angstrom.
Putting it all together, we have 72.8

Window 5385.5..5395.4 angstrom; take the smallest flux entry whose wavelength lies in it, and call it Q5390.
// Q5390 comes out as 68.61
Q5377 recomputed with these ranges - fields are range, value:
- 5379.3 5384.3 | 72.22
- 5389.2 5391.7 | 73.82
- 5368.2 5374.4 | 70.81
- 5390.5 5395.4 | 74.33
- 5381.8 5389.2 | 73.13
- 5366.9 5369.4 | 72.57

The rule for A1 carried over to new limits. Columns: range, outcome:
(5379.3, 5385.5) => 71.1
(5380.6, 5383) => 71.9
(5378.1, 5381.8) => 72.2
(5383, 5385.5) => 69.9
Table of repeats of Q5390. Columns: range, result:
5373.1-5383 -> 69.76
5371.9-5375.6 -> 68.58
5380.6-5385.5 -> 68.86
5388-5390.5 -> 73.08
